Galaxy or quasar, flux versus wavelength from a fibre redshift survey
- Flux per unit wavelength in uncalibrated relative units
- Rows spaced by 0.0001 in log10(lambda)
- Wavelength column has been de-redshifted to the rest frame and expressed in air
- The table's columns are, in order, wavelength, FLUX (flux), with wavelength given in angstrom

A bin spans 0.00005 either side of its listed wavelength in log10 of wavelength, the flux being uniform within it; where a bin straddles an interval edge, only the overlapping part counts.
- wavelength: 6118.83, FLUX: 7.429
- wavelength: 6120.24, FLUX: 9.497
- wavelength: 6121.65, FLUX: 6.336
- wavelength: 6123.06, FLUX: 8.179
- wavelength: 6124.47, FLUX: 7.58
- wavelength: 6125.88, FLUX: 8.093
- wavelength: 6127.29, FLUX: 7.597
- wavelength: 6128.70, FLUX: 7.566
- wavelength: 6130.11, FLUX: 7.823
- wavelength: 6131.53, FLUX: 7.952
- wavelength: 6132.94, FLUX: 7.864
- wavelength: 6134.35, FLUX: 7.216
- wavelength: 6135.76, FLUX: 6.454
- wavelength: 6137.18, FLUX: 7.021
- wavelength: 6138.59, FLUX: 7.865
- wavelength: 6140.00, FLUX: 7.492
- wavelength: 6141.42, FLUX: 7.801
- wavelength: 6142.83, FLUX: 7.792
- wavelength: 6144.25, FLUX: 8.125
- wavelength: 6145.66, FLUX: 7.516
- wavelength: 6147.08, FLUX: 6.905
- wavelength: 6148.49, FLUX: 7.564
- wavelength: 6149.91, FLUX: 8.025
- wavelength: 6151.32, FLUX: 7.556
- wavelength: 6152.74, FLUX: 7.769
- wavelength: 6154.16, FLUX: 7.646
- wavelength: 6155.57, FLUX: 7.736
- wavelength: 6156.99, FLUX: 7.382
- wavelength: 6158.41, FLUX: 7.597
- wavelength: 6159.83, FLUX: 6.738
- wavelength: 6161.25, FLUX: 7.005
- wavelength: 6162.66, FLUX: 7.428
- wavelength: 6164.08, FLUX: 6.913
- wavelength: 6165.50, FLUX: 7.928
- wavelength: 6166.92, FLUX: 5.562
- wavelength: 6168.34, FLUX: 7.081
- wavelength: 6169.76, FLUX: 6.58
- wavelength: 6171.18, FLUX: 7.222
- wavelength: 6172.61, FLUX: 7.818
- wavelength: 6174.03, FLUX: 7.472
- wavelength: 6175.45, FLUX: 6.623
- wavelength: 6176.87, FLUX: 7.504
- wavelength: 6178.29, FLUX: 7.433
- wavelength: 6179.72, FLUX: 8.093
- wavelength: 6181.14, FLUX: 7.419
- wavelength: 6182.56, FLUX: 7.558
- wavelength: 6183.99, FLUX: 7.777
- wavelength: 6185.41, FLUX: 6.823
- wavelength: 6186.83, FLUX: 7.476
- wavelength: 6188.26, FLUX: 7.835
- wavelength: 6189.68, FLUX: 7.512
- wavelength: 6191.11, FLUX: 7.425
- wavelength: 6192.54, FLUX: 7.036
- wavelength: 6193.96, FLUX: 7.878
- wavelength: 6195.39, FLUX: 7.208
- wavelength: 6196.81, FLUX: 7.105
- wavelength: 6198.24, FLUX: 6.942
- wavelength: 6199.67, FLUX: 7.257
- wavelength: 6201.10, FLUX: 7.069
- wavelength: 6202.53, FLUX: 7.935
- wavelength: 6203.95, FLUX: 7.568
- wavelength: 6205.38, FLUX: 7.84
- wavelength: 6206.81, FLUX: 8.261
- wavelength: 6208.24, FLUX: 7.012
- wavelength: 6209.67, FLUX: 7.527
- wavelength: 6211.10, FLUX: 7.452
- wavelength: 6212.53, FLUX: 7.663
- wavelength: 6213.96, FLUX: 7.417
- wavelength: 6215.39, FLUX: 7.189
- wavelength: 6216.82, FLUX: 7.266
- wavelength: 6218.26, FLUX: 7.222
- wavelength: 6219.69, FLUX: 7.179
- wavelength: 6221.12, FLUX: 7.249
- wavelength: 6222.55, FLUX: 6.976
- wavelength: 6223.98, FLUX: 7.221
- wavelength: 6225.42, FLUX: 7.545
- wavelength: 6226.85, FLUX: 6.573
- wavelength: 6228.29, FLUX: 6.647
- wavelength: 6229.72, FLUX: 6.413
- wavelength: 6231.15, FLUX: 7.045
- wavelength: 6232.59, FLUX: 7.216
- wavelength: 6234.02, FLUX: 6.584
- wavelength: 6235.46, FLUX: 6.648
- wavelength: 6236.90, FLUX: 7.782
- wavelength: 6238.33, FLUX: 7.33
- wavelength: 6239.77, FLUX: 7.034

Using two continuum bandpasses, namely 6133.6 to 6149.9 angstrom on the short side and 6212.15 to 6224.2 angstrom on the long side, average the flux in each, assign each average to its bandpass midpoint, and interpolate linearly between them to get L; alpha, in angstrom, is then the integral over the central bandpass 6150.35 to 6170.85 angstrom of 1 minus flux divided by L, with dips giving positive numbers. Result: 0.53 angstrom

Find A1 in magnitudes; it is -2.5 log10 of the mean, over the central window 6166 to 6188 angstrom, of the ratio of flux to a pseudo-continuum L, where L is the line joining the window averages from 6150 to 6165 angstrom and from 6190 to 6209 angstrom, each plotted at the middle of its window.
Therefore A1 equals 0.03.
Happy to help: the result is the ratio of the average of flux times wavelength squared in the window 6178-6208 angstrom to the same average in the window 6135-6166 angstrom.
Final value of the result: 1.02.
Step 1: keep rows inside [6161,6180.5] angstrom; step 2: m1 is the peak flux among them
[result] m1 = 8.093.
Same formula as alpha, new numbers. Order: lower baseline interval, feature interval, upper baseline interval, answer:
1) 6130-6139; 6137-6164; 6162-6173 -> -1.1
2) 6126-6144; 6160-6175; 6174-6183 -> 0.8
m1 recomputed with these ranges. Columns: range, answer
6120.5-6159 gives 8.179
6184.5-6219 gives 8.261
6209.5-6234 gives 7.663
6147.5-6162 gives 8.025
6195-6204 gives 7.935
